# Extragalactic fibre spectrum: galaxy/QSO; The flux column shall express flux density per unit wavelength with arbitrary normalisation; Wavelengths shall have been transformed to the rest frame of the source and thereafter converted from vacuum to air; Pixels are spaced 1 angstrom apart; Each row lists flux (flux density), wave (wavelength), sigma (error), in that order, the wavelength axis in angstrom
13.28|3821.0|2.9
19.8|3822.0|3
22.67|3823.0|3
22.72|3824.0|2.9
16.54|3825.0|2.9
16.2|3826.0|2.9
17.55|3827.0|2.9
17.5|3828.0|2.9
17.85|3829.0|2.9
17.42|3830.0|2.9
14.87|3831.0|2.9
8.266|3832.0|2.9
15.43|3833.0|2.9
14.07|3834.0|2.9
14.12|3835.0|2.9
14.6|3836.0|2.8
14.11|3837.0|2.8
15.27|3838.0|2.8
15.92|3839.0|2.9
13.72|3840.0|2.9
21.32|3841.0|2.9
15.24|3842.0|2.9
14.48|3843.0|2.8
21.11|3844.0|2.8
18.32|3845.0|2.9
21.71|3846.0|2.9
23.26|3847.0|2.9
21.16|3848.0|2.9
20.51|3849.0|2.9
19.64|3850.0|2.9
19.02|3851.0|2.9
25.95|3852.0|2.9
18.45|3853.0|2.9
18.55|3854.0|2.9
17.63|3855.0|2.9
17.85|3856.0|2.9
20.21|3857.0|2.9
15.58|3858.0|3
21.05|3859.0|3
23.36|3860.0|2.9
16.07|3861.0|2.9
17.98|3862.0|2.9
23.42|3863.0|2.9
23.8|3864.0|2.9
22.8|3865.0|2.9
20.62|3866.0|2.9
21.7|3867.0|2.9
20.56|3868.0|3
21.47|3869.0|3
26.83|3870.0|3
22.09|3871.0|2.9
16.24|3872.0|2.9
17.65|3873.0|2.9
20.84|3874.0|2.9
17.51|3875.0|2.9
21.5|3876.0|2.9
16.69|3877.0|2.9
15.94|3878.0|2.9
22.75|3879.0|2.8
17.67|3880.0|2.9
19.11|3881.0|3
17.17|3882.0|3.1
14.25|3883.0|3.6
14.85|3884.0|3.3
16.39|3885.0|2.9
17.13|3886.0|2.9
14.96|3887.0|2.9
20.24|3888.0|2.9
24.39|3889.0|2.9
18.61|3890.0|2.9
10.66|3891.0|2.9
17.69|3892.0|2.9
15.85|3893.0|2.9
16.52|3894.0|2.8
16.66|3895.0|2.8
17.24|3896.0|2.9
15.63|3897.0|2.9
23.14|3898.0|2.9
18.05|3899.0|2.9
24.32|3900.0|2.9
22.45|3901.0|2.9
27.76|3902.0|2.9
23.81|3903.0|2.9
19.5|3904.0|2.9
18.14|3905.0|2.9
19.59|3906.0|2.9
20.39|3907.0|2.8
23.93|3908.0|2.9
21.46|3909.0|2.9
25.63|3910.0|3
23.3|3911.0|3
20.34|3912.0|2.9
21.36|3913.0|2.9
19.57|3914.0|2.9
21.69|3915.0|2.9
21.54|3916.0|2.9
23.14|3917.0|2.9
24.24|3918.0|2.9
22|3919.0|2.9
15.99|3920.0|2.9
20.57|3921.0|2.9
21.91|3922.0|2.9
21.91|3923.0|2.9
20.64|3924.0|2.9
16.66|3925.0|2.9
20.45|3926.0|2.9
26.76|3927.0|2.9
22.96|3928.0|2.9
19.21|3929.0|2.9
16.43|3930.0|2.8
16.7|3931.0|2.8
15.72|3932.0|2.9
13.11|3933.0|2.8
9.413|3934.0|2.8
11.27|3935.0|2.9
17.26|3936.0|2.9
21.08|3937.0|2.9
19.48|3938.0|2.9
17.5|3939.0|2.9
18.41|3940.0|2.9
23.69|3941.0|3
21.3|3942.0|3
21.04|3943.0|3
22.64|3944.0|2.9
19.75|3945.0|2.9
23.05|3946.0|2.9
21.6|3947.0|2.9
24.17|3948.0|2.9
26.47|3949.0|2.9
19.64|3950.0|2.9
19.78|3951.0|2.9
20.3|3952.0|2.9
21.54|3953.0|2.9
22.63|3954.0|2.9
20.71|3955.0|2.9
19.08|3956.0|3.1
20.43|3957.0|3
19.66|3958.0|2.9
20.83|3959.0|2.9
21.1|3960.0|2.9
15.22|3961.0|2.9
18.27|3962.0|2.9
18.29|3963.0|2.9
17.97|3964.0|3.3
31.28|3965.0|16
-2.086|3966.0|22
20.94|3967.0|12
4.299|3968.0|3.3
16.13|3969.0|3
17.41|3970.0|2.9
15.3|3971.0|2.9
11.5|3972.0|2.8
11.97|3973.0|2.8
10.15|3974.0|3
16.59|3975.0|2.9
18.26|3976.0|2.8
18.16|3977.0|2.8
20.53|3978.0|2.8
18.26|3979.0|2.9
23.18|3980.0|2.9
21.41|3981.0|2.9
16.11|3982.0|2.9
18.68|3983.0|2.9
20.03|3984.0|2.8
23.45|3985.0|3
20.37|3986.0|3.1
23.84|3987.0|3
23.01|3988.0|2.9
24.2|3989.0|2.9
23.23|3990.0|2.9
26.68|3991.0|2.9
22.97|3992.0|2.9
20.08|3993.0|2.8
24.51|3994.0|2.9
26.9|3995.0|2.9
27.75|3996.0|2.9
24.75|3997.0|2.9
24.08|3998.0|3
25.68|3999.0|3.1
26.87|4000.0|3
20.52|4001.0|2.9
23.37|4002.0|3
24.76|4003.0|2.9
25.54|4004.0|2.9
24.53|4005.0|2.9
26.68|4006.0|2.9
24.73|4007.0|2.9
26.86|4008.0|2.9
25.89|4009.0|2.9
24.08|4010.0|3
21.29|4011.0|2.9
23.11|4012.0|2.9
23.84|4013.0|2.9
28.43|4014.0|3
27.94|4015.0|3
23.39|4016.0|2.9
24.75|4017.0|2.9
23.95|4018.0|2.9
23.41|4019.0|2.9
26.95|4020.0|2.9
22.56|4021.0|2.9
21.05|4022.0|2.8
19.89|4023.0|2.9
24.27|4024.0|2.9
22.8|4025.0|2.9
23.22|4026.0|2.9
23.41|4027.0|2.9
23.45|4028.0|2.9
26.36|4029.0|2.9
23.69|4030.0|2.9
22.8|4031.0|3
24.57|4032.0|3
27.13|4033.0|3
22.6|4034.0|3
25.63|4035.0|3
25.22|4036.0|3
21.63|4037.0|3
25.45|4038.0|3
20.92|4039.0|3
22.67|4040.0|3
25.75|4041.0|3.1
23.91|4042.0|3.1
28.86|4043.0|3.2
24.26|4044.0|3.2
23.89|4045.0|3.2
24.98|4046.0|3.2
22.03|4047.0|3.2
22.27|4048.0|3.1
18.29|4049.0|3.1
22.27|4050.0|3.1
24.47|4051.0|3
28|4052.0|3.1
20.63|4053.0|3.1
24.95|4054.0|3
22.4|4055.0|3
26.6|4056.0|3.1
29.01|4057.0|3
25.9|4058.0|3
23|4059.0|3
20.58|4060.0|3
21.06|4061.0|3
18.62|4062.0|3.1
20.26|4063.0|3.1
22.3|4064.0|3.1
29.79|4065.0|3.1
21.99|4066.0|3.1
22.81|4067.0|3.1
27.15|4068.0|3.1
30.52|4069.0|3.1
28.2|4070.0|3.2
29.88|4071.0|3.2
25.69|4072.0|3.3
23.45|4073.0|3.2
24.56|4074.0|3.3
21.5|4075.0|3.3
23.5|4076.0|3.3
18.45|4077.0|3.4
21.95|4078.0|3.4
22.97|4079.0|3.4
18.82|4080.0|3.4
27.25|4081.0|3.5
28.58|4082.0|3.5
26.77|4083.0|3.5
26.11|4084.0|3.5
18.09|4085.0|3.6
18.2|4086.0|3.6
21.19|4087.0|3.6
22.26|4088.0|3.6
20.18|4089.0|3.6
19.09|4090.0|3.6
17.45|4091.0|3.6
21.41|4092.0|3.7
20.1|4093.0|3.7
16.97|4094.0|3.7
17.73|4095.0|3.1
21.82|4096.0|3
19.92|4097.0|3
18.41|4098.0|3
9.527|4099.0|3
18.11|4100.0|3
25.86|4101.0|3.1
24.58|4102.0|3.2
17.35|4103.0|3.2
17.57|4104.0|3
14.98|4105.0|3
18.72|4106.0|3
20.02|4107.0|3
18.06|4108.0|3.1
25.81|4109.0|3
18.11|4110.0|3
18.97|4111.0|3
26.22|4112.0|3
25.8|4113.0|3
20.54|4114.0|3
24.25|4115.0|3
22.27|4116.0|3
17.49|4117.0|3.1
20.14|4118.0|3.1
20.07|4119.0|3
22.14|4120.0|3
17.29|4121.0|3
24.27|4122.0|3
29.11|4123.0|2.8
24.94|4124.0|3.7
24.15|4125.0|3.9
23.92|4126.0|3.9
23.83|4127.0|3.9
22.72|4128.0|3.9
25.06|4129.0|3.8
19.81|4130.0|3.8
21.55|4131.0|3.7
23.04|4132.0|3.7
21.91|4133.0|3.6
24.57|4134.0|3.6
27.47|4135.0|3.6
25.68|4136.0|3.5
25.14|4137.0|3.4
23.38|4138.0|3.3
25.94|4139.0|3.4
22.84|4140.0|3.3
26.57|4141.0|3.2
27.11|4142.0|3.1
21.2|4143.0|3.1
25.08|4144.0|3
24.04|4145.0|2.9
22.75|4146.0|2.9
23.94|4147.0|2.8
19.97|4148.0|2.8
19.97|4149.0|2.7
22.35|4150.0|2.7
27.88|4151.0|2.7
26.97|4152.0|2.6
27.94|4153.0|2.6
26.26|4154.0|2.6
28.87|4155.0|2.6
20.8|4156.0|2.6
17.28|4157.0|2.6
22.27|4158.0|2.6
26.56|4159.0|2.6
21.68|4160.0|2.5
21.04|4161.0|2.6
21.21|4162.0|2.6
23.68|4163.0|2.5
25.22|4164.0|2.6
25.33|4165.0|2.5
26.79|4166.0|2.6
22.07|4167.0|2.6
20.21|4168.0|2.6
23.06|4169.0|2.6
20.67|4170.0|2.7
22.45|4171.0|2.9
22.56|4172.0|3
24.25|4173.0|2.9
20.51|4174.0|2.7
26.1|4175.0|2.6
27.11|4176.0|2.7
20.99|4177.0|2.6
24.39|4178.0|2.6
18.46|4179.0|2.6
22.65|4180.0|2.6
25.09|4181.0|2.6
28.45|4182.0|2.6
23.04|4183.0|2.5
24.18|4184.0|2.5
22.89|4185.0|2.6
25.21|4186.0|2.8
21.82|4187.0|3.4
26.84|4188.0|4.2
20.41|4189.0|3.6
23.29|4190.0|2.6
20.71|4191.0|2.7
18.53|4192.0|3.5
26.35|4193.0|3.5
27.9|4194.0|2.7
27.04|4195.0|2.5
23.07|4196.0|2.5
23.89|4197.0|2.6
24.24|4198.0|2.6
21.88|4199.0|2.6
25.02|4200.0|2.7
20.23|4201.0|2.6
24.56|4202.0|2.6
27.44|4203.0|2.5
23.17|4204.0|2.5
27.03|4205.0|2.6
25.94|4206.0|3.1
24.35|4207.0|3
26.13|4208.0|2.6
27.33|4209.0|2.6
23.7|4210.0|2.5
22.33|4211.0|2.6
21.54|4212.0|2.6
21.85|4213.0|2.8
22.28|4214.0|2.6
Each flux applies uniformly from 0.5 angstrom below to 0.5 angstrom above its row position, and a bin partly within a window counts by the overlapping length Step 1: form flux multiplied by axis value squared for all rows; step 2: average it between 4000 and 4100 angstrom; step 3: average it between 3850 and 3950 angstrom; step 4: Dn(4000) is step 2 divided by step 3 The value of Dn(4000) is 1.3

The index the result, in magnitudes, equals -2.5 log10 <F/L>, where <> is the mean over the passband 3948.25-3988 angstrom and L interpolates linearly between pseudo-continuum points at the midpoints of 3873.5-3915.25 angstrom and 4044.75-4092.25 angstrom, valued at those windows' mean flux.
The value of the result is 0.140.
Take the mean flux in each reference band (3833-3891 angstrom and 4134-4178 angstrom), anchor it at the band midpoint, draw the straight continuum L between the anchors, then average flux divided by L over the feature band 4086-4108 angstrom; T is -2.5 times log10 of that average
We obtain 0.19 mag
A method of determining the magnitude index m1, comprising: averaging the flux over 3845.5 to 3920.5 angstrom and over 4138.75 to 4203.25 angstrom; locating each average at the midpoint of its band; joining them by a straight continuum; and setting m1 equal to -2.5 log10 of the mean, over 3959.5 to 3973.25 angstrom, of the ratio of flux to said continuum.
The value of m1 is 0.323 mag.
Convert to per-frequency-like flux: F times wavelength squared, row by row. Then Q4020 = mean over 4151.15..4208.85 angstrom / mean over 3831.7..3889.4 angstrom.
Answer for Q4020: 1.5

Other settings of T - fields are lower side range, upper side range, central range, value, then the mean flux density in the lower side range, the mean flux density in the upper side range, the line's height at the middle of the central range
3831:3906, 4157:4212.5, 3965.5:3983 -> 0.31 mag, 18.7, 23.6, 20.4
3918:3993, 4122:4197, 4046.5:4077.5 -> -0.11 mag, 19.2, 23.8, 21.6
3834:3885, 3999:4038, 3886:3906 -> 0.05 mag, 19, 24.3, 20.2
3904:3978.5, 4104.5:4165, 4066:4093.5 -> -0.06 mag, 19.2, 23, 21.9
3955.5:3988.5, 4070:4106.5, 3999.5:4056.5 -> -0.23 mag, 17.9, 21.2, 19.5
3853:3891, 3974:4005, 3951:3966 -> 0.09 mag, 19.2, 22.3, 21.5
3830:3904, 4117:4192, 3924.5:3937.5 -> 0.13 mag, 18.7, 23.4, 19.8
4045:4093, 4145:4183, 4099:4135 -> 0.08 mag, 23.3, 23.5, 23.4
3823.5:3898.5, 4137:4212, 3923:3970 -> 0.05 mag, 18.3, 23.8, 19.8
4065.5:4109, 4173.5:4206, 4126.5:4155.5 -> -0.07 mag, 21.6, 23.9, 22.8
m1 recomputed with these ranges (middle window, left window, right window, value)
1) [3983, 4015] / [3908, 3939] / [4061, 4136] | -0.167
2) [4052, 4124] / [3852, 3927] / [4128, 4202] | 0.022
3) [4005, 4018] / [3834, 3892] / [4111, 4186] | -0.179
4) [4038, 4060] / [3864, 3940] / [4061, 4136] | -0.122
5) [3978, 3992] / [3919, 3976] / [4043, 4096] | -0.093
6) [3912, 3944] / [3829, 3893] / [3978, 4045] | 0.069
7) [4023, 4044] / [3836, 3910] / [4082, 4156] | -0.140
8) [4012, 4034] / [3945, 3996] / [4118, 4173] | -0.160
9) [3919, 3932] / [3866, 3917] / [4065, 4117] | 0.007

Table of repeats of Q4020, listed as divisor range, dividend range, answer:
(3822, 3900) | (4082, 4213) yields 1.43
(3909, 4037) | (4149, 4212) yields 1.24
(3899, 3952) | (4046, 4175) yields 1.21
